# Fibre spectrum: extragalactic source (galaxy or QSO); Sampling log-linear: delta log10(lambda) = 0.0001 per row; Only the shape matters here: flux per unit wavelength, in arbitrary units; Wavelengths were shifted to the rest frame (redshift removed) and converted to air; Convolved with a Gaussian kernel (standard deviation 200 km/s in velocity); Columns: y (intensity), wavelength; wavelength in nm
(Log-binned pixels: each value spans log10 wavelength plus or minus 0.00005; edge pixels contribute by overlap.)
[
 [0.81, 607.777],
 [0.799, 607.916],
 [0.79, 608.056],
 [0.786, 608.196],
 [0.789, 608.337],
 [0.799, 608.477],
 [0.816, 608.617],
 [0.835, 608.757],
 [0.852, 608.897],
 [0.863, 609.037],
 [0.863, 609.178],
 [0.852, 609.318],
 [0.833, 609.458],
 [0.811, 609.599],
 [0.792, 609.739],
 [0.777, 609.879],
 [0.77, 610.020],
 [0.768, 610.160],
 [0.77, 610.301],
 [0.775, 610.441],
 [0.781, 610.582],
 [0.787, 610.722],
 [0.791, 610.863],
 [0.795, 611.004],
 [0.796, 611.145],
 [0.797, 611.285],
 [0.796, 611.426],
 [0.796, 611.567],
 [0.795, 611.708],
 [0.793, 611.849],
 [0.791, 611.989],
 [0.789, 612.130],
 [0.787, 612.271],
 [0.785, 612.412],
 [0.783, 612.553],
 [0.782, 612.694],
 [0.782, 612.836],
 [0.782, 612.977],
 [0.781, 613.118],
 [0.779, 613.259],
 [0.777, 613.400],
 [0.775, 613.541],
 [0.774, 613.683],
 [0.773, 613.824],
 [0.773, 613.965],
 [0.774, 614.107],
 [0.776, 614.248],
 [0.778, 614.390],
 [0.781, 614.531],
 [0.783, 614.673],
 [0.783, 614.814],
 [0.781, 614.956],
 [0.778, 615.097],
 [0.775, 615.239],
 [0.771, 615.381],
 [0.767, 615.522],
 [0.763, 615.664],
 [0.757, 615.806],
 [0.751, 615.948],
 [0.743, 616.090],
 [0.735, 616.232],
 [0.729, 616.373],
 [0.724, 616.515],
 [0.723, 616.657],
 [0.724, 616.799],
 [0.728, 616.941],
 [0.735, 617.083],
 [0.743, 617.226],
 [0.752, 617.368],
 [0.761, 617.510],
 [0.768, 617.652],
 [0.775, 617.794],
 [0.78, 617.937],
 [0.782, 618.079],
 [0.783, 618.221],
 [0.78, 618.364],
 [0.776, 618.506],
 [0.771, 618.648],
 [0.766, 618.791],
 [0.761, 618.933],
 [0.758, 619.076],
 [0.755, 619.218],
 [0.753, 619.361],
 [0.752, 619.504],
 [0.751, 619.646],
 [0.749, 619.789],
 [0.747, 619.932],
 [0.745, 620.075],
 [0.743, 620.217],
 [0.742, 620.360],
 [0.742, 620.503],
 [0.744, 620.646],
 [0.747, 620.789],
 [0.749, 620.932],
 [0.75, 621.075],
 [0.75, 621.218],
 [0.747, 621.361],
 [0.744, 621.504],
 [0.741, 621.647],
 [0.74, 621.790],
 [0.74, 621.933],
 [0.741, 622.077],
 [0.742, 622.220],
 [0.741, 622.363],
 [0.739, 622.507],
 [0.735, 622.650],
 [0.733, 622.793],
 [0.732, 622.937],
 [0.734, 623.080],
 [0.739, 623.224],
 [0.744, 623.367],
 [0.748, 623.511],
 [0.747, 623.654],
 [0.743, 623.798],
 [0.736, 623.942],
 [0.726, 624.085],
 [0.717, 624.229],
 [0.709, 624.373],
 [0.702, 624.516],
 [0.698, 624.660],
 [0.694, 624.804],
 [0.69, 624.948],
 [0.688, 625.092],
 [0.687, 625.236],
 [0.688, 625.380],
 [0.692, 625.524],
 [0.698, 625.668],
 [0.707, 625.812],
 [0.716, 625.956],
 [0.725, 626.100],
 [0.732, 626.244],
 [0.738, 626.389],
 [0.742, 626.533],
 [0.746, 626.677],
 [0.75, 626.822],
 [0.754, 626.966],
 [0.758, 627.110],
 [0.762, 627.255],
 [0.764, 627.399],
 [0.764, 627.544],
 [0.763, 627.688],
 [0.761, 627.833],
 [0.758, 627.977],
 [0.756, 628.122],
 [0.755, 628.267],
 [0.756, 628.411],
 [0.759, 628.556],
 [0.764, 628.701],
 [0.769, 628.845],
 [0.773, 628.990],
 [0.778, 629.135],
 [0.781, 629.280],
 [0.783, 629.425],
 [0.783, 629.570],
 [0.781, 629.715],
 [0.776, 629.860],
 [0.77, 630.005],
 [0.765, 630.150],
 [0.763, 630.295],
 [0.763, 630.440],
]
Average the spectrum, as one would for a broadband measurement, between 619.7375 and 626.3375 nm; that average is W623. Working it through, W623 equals 0.729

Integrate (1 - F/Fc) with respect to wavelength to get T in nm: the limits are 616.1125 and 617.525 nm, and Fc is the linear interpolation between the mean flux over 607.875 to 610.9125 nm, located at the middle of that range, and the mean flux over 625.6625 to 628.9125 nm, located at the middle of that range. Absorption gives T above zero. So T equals 0.085 nm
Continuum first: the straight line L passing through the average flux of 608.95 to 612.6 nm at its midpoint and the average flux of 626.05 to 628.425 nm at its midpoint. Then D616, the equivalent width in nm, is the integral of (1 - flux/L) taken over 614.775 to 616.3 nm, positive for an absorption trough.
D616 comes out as 0.04 nm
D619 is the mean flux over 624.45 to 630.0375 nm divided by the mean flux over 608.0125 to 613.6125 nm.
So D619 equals 0.9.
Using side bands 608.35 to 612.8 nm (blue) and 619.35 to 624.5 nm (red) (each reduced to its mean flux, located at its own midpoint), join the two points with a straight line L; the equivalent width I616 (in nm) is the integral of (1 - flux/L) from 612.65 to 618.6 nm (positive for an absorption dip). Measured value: 0.07 nm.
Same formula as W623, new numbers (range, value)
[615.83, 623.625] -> 0.748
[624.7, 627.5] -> 0.723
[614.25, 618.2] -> 0.759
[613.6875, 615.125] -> 0.778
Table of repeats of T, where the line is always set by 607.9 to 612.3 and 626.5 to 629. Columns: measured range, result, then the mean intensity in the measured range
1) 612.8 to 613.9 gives 0.02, 0.778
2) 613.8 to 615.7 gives 0.03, 0.776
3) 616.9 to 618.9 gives 0.04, 0.765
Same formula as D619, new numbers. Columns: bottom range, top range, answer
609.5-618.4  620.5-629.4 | 0.96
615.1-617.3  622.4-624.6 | 0.98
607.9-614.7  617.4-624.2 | 0.95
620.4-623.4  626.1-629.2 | 1.02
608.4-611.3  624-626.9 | 0.88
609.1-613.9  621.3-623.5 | 0.94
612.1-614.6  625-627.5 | 0.93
